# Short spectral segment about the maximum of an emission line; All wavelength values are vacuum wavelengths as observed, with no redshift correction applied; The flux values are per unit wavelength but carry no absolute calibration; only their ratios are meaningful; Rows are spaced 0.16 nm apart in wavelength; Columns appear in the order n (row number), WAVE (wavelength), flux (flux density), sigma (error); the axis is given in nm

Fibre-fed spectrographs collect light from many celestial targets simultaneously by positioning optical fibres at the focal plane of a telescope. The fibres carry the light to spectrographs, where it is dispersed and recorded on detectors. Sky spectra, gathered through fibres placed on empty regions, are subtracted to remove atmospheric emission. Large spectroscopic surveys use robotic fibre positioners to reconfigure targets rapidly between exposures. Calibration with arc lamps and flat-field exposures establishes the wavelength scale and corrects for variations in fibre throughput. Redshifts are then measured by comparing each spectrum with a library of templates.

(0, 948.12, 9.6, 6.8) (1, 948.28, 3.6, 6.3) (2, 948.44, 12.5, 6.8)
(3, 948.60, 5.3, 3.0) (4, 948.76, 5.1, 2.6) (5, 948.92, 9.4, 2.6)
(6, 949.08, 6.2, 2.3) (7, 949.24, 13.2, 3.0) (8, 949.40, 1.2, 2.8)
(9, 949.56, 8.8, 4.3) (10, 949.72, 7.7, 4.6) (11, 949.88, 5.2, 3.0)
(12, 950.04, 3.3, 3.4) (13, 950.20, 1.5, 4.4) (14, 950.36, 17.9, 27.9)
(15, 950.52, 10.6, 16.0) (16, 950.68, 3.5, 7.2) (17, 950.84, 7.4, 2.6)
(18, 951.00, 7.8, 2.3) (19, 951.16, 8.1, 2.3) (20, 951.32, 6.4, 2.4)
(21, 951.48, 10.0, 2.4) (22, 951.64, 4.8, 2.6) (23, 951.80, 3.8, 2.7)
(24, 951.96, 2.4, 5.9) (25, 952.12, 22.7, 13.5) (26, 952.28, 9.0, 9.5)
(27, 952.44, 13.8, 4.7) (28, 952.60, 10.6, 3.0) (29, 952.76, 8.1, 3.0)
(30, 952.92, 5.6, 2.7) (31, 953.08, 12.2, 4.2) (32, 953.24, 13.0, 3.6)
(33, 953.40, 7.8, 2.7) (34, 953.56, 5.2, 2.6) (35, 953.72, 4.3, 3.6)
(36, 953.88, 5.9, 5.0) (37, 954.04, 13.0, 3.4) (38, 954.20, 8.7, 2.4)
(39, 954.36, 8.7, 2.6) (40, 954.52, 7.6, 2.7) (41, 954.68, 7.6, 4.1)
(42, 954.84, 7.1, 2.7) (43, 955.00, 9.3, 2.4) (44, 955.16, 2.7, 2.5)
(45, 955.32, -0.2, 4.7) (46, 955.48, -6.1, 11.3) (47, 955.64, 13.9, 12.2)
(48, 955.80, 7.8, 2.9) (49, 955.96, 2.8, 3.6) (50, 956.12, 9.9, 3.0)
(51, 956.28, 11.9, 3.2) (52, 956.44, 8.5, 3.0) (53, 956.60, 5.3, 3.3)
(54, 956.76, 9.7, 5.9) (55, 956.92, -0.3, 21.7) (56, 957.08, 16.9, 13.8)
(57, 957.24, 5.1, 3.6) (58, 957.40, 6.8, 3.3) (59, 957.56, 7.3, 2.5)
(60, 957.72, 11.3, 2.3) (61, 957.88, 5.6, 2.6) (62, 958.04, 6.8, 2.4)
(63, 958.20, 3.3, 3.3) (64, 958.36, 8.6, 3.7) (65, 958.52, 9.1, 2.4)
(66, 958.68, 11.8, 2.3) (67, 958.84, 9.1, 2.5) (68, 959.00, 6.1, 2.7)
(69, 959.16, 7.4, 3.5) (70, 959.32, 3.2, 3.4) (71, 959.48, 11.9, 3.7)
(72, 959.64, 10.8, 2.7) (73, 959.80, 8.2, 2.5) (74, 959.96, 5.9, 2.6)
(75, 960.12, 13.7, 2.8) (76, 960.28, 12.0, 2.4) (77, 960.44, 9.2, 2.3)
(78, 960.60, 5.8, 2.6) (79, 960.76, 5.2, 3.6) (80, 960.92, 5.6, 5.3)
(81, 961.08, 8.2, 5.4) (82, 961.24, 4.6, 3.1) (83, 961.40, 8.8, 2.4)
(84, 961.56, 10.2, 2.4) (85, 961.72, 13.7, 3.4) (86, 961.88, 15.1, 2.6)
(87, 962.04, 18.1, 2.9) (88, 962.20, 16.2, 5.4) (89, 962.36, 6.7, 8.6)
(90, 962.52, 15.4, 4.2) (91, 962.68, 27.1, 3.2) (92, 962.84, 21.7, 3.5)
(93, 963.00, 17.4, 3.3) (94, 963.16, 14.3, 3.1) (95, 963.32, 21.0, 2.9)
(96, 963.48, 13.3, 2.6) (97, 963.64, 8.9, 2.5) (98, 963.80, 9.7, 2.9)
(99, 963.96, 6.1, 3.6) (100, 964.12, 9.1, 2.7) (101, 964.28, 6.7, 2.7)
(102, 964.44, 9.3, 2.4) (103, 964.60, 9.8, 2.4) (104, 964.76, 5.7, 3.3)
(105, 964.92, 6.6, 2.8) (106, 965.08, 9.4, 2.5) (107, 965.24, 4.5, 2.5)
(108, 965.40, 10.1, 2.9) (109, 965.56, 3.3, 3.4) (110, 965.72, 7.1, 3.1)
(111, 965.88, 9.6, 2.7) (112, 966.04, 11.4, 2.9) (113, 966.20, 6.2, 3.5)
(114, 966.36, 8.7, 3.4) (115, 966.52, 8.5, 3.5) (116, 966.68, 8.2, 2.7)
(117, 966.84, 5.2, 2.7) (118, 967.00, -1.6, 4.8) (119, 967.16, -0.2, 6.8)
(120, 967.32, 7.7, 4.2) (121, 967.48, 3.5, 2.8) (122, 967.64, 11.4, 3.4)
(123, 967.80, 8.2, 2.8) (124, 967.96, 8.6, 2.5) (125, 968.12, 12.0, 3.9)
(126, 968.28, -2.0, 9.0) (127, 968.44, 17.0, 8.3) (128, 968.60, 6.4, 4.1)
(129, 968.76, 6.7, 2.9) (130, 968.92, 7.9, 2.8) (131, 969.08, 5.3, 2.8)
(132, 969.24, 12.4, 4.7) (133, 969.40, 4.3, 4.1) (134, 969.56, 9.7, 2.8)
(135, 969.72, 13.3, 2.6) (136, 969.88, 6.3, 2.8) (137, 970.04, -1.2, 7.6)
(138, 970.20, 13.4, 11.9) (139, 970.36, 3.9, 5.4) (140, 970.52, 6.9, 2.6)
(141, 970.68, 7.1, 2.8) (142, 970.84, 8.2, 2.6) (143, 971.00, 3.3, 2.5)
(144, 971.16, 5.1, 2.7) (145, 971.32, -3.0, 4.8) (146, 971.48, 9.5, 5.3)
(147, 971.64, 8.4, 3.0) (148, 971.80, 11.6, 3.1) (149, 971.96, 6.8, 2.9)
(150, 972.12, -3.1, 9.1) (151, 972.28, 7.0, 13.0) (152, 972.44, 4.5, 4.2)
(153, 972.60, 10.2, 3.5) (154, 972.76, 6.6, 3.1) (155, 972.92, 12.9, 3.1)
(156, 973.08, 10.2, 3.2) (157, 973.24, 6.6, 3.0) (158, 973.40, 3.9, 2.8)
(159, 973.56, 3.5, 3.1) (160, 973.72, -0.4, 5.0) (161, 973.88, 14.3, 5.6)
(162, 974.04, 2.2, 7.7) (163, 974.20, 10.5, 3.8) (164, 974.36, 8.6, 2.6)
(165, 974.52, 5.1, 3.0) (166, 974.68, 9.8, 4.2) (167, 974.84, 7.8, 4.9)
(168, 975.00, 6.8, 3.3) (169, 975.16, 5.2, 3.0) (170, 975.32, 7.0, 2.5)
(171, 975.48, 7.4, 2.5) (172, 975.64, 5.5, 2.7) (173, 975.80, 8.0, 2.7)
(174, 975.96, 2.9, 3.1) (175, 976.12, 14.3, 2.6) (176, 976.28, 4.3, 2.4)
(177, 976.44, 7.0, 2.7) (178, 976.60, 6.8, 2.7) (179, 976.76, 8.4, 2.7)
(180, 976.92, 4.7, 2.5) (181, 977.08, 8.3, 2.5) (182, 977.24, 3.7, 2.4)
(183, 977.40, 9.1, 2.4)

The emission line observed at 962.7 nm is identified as [O II] 3727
